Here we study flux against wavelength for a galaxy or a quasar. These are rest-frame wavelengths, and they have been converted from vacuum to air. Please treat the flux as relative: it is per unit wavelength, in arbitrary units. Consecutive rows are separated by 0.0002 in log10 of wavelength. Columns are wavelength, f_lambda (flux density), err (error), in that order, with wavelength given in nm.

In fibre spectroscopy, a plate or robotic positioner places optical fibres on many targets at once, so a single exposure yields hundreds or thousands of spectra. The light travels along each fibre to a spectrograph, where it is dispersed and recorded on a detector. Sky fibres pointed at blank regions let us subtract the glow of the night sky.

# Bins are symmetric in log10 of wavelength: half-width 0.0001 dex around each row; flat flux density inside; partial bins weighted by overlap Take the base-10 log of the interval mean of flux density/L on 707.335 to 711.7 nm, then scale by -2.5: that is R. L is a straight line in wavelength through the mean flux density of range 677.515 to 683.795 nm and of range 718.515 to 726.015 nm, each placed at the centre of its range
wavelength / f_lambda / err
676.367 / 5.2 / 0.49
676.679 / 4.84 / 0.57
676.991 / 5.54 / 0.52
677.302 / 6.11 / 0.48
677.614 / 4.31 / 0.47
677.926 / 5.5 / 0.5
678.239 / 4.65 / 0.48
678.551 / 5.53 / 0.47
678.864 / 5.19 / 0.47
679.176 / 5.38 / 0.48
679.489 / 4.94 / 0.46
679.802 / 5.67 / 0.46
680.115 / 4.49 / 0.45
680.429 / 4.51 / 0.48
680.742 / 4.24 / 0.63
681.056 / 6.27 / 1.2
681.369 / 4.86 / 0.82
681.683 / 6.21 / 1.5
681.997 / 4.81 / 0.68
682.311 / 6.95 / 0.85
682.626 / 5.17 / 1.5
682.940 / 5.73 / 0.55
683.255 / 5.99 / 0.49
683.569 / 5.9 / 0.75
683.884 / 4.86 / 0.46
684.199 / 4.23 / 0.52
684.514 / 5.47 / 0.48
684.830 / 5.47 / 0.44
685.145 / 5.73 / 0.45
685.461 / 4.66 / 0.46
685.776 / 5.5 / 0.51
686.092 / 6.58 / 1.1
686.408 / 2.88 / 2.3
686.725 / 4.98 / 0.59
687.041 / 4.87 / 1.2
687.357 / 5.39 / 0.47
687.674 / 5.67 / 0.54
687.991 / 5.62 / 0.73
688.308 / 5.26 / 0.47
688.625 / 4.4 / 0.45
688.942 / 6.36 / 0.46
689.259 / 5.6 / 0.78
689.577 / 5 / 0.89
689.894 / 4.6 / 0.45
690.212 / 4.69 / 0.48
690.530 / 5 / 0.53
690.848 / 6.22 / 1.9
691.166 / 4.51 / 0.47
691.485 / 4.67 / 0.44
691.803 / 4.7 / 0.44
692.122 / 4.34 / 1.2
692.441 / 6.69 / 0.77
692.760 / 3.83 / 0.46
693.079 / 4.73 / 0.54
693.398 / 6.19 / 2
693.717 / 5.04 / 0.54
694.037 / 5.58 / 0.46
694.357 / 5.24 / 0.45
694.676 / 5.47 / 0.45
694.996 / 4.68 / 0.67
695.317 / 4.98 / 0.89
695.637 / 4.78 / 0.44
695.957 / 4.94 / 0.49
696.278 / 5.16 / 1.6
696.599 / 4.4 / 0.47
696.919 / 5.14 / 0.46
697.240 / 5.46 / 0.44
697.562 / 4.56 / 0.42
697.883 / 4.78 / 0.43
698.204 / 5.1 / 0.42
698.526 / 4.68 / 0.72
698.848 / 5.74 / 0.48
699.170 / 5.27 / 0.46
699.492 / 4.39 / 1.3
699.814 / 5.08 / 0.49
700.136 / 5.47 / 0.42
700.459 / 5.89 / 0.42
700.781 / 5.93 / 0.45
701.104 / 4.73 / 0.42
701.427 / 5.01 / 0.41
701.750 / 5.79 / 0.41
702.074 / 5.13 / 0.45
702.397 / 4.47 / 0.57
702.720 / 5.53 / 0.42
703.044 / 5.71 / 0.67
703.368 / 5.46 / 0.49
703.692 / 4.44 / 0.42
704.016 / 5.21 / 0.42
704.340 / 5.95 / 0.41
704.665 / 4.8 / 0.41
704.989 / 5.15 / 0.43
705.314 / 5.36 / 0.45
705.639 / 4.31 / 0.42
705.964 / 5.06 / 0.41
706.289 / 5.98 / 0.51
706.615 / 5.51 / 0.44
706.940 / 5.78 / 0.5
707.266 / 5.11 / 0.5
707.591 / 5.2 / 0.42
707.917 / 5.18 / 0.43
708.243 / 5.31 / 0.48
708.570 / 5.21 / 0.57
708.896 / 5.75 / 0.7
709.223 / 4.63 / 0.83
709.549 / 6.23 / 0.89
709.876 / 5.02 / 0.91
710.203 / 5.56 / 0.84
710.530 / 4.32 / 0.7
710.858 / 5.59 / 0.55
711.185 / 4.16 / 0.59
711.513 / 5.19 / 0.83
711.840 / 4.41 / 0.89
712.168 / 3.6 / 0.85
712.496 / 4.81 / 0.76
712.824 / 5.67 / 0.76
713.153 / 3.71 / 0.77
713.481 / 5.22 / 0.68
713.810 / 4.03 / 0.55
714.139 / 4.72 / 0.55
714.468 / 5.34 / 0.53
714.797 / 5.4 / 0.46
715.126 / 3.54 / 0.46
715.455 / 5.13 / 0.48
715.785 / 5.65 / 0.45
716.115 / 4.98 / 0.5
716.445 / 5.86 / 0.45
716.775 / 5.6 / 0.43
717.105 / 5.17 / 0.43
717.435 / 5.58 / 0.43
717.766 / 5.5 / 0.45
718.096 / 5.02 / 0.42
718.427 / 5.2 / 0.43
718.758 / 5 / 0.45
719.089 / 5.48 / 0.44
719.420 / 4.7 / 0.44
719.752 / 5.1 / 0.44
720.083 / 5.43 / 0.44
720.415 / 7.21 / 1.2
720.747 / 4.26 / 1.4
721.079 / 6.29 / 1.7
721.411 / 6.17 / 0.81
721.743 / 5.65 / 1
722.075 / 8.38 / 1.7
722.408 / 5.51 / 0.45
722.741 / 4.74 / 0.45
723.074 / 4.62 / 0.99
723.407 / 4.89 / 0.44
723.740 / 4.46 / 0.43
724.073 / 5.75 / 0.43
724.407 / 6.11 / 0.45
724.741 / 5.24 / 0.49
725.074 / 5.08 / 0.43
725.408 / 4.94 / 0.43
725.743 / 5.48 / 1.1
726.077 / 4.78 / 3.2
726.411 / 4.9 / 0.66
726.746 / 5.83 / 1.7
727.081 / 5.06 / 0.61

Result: 0.05 mag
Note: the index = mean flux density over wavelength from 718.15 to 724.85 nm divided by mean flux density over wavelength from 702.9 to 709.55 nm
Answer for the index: 1.04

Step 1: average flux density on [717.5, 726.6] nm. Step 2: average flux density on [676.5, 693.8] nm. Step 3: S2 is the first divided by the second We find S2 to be 1.04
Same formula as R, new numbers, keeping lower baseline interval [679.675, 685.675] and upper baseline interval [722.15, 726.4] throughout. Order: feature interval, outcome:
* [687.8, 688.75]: 0.04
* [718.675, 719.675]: 0.03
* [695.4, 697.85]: 0.08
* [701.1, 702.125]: 0.01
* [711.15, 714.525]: 0.14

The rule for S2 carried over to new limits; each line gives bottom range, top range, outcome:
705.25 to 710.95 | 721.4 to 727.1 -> 1.02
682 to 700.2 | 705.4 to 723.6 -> 1.01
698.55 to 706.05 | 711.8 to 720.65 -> 0.98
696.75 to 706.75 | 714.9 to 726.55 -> 1.03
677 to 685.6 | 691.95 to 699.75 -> 0.95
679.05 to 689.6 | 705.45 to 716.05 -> 0.95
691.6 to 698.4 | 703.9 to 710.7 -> 1.05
